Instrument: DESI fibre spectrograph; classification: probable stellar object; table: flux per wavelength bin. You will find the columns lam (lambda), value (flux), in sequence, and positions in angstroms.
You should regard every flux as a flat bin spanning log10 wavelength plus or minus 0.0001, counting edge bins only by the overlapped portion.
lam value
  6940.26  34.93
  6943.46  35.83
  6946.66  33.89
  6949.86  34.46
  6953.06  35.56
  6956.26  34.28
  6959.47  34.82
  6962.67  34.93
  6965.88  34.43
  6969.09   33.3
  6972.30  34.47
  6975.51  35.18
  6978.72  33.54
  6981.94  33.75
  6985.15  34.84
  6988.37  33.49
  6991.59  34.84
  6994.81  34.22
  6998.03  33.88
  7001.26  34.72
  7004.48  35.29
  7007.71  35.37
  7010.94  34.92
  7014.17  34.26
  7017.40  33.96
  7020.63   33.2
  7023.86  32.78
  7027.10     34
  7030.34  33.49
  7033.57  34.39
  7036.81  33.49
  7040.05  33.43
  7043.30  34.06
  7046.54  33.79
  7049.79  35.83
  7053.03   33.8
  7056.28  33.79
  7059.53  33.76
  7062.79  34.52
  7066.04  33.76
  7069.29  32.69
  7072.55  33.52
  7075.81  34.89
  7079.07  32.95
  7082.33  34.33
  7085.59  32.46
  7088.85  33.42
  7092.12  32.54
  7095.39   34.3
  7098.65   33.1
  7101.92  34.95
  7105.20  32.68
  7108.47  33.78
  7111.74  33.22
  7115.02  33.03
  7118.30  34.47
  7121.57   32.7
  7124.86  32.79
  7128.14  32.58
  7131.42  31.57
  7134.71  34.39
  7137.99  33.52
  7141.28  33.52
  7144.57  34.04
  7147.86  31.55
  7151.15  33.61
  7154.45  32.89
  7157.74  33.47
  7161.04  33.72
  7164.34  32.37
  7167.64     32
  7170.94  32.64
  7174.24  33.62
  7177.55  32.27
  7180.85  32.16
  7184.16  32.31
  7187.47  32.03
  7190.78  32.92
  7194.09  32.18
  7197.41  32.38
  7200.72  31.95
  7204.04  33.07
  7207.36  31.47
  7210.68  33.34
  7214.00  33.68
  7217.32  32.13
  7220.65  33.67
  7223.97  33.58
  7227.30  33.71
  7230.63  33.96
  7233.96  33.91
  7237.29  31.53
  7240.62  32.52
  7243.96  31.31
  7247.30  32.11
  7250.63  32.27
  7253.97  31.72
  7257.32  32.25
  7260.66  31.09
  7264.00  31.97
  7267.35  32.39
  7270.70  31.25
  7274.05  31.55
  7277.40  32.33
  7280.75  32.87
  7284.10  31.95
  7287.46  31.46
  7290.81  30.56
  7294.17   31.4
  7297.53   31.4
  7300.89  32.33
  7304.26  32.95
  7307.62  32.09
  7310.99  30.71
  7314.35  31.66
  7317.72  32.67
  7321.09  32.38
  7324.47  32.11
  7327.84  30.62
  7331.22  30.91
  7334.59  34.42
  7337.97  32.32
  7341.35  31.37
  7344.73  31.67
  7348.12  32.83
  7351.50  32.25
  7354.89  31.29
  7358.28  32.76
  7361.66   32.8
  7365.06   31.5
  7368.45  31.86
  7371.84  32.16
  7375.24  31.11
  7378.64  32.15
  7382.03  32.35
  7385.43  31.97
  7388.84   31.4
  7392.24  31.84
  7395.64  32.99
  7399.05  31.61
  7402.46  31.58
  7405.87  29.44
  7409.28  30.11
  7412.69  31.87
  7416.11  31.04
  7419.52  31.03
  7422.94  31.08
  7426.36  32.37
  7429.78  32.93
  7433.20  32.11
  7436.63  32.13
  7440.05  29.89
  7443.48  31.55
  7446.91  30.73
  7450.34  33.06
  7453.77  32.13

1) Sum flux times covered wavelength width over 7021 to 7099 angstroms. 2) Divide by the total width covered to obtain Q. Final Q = 33.7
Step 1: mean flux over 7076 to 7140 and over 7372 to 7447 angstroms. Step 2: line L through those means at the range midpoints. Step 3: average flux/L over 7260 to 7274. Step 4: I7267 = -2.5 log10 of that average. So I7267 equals 0.02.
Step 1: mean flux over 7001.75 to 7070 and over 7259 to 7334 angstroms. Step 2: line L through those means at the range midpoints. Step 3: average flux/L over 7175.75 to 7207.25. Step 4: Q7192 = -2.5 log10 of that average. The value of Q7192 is 0.01 mag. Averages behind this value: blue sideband 34.1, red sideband 31.8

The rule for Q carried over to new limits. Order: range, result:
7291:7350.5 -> 32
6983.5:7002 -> 34.3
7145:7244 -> 32.8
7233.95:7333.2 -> 31.8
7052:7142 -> 33.5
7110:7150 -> 33.1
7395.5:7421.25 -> 31.1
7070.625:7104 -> 33.6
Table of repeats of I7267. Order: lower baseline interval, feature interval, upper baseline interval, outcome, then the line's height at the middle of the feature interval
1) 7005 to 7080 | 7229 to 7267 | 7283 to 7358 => 0.006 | 32.4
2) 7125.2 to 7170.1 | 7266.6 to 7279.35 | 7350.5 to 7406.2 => 0.018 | 32.4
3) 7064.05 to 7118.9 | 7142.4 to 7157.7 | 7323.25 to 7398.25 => 0.003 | 33.2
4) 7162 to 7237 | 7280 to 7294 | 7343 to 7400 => 0.027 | 32.4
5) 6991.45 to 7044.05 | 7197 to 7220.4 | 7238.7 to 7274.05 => -0.011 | 32.3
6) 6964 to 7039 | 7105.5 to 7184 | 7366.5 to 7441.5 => 0.008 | 33.3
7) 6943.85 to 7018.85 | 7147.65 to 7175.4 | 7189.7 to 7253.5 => 0.007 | 33.1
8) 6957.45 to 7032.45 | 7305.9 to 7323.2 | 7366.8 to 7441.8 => 0.009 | 32.2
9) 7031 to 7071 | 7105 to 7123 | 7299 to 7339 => 0.004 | 33.5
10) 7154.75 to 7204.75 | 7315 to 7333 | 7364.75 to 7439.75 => 0.008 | 32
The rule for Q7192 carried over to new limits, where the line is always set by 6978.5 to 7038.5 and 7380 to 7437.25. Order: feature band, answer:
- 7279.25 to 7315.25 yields 0.02 mag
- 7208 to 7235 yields -0.02 mag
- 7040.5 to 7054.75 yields -0.01 mag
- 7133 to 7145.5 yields -0.02 mag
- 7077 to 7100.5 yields 0.01 mag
